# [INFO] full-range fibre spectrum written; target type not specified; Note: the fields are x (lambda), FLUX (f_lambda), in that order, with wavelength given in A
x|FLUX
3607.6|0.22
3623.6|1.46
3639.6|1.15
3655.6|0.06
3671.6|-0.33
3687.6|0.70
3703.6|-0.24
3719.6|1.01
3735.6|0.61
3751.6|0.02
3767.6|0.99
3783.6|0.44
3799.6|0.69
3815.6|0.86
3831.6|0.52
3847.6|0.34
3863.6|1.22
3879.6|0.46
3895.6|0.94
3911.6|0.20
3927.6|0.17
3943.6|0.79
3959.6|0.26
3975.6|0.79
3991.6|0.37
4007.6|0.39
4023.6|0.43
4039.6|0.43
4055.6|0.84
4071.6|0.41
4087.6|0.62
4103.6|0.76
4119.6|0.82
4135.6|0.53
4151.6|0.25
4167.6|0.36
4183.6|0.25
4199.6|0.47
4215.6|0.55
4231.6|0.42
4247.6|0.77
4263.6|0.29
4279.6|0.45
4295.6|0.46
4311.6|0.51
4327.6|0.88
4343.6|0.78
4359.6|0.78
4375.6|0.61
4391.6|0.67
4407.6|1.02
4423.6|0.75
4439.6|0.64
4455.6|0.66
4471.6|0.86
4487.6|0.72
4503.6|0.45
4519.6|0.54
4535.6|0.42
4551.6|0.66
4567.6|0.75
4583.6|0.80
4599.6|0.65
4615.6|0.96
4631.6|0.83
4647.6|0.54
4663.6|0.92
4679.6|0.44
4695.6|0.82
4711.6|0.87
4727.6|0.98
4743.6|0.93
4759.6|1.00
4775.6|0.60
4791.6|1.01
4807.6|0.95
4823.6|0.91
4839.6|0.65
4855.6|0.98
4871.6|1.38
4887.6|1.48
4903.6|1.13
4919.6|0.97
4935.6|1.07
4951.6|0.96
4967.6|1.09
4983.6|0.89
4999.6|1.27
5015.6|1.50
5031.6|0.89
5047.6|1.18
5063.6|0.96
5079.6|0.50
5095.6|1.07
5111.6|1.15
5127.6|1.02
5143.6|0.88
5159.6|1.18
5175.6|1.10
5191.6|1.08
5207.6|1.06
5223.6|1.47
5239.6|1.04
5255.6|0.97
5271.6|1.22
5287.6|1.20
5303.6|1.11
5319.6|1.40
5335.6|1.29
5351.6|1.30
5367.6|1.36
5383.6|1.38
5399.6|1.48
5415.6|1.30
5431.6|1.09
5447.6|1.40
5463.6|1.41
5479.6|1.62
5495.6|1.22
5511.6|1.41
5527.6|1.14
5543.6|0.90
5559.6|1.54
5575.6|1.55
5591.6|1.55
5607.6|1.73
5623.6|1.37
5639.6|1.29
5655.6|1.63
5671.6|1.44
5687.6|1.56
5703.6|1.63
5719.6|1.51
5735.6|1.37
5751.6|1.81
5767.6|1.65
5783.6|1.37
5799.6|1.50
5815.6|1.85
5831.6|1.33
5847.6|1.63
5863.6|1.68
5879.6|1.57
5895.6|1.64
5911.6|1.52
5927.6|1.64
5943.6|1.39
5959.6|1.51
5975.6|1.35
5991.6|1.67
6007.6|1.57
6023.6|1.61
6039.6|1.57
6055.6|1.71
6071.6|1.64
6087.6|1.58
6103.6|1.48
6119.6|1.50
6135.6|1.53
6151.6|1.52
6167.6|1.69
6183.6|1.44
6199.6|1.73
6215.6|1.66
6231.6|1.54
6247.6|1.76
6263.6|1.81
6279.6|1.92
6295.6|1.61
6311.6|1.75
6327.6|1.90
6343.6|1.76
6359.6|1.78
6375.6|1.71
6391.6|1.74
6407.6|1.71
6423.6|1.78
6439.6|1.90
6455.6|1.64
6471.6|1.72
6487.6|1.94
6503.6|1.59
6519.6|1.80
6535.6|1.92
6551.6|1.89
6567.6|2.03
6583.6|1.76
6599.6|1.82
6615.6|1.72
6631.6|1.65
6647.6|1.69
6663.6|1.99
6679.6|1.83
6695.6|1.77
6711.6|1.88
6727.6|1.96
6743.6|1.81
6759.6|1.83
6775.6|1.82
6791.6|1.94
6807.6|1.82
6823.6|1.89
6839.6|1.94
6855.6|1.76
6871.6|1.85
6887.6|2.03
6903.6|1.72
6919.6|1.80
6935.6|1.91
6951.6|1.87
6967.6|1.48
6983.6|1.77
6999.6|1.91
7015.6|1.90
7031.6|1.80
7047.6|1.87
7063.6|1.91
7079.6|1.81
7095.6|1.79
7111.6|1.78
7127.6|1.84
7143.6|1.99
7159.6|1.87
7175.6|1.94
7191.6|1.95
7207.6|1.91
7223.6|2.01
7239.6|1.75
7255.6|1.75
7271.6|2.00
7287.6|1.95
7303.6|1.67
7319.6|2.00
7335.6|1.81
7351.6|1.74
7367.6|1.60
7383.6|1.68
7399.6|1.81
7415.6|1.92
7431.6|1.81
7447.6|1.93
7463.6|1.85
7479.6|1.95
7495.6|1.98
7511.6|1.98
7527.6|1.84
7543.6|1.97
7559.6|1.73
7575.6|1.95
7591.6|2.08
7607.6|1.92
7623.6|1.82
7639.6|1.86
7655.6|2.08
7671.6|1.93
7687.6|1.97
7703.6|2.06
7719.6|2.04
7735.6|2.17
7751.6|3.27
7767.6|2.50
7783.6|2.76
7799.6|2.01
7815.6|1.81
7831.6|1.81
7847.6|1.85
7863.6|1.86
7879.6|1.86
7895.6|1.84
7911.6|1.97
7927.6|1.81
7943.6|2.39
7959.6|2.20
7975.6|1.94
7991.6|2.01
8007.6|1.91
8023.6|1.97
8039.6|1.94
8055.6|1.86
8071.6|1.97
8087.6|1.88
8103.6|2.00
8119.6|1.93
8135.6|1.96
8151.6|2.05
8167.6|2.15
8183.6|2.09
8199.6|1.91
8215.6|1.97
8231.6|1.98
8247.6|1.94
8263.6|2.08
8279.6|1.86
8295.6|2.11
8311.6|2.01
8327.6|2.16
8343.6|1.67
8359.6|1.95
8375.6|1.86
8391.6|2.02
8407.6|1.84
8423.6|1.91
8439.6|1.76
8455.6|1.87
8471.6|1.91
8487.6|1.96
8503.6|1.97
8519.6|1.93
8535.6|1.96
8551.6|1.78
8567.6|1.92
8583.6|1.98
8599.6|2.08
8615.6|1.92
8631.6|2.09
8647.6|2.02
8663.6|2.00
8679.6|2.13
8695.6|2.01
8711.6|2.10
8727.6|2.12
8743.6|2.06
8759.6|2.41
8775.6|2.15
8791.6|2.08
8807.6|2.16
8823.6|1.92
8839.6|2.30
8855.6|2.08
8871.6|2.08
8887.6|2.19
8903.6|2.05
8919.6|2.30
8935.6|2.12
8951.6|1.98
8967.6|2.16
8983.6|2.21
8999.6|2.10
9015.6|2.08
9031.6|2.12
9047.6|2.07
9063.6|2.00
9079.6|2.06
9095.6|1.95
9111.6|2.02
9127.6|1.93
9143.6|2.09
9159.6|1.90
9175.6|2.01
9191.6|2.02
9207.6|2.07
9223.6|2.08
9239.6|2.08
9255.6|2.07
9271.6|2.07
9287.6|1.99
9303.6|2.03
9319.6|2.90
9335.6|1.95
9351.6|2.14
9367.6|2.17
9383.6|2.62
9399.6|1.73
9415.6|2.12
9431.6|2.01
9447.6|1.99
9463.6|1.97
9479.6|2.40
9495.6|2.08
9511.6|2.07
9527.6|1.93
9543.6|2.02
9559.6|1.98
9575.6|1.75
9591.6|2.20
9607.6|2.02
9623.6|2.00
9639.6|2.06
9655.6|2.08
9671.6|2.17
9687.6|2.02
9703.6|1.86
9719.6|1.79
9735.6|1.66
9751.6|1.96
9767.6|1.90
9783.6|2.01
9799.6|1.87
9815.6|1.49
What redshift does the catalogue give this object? 0.182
